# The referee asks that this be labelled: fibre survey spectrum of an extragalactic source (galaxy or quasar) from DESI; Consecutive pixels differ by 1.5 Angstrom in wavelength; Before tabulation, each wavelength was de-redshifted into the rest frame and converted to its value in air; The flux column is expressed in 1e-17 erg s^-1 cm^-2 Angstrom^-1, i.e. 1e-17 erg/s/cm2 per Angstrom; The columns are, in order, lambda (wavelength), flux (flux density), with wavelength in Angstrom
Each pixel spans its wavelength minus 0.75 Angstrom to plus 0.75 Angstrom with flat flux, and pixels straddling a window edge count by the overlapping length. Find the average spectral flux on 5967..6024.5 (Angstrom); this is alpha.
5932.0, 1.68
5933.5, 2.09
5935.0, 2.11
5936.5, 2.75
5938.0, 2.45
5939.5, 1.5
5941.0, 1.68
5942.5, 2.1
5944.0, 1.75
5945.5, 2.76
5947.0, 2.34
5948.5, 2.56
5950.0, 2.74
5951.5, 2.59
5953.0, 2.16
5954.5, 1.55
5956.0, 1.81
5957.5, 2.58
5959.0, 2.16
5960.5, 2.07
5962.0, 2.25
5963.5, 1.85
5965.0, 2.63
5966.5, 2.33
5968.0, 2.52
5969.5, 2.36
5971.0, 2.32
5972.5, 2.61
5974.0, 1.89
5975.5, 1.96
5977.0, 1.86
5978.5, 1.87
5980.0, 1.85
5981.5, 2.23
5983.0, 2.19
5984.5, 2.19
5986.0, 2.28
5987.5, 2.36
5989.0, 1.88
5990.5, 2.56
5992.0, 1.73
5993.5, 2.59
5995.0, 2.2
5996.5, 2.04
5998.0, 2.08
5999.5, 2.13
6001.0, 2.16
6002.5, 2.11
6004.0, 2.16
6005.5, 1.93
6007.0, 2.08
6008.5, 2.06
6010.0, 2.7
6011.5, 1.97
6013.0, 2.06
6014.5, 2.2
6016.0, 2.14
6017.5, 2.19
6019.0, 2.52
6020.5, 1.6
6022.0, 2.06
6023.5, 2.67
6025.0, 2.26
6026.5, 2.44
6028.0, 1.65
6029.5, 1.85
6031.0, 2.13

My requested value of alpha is 2.17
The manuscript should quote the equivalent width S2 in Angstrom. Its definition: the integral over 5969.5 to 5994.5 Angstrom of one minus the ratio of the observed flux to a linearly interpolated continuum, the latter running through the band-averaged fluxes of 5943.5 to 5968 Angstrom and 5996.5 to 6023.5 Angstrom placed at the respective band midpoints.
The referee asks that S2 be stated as 0.6 Angstrom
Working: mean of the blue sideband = 2.27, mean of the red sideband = 2.14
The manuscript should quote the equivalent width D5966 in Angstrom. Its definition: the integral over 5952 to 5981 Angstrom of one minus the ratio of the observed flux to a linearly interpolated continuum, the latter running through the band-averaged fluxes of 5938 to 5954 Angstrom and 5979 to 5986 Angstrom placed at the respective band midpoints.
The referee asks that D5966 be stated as 0.3 Angstrom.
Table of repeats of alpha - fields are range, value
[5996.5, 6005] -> 2.11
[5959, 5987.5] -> 2.19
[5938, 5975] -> 2.22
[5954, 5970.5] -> 2.2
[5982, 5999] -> 2.19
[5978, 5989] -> 2.13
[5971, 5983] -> 2.07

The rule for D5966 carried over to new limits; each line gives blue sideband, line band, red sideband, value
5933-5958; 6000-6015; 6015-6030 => 0.10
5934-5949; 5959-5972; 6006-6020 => -0.57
